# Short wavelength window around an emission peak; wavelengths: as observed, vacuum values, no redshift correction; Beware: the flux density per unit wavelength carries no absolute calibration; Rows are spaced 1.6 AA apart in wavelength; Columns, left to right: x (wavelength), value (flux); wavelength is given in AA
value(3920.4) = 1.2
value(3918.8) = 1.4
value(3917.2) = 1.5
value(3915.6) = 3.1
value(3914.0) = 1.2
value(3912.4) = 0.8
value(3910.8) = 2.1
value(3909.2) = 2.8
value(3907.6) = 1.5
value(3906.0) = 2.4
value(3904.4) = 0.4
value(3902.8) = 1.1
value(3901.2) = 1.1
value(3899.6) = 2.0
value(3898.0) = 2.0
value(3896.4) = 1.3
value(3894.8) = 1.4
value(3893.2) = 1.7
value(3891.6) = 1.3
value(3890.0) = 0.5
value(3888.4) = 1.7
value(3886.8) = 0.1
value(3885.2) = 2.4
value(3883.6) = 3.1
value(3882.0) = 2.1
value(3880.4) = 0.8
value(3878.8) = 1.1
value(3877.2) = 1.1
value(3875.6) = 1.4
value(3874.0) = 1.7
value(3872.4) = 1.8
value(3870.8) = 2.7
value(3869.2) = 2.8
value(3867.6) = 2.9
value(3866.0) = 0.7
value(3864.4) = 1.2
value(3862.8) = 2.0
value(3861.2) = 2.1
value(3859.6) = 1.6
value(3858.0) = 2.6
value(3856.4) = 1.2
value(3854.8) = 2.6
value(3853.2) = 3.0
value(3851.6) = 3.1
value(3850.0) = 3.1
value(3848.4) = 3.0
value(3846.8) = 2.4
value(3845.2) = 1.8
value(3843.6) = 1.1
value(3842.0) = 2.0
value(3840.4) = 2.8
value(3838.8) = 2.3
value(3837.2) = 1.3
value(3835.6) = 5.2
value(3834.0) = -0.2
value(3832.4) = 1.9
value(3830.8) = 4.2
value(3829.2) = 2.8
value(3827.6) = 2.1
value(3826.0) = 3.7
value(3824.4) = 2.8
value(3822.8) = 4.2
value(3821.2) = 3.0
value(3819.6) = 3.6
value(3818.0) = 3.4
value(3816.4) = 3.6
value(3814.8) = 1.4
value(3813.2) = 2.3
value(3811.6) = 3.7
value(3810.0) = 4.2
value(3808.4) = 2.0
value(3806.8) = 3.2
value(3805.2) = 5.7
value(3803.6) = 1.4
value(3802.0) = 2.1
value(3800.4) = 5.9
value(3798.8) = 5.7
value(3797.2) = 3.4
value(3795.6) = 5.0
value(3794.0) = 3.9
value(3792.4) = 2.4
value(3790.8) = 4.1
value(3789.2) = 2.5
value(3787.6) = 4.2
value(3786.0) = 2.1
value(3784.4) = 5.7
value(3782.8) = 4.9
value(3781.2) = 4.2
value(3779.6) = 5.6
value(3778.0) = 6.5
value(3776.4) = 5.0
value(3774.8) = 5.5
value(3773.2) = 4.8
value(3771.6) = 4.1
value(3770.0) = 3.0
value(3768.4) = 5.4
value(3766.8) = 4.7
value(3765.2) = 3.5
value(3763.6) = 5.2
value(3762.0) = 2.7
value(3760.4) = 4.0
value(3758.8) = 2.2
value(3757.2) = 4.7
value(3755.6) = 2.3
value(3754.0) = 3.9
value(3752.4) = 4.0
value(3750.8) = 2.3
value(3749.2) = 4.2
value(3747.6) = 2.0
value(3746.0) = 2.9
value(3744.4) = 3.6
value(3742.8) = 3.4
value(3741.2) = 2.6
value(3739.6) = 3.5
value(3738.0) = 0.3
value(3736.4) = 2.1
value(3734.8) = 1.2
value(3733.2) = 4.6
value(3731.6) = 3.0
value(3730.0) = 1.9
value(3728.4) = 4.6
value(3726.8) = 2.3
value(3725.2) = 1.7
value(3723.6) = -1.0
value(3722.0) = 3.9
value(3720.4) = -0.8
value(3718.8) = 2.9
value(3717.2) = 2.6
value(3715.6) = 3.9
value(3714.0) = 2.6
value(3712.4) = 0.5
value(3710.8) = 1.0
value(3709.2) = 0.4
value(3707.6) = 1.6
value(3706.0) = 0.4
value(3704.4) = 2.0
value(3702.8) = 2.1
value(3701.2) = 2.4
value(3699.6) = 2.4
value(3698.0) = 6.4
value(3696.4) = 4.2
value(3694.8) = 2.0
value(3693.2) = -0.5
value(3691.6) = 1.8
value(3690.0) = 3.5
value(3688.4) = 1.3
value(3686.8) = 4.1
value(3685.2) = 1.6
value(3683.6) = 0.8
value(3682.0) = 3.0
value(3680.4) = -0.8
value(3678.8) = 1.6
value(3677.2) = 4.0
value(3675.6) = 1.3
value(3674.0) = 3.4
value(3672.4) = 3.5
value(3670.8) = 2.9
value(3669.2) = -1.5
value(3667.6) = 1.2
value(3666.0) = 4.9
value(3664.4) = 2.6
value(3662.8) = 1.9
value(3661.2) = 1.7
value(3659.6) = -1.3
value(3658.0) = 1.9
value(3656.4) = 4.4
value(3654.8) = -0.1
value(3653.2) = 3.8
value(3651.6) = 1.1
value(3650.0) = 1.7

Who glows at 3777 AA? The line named C III] 1909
